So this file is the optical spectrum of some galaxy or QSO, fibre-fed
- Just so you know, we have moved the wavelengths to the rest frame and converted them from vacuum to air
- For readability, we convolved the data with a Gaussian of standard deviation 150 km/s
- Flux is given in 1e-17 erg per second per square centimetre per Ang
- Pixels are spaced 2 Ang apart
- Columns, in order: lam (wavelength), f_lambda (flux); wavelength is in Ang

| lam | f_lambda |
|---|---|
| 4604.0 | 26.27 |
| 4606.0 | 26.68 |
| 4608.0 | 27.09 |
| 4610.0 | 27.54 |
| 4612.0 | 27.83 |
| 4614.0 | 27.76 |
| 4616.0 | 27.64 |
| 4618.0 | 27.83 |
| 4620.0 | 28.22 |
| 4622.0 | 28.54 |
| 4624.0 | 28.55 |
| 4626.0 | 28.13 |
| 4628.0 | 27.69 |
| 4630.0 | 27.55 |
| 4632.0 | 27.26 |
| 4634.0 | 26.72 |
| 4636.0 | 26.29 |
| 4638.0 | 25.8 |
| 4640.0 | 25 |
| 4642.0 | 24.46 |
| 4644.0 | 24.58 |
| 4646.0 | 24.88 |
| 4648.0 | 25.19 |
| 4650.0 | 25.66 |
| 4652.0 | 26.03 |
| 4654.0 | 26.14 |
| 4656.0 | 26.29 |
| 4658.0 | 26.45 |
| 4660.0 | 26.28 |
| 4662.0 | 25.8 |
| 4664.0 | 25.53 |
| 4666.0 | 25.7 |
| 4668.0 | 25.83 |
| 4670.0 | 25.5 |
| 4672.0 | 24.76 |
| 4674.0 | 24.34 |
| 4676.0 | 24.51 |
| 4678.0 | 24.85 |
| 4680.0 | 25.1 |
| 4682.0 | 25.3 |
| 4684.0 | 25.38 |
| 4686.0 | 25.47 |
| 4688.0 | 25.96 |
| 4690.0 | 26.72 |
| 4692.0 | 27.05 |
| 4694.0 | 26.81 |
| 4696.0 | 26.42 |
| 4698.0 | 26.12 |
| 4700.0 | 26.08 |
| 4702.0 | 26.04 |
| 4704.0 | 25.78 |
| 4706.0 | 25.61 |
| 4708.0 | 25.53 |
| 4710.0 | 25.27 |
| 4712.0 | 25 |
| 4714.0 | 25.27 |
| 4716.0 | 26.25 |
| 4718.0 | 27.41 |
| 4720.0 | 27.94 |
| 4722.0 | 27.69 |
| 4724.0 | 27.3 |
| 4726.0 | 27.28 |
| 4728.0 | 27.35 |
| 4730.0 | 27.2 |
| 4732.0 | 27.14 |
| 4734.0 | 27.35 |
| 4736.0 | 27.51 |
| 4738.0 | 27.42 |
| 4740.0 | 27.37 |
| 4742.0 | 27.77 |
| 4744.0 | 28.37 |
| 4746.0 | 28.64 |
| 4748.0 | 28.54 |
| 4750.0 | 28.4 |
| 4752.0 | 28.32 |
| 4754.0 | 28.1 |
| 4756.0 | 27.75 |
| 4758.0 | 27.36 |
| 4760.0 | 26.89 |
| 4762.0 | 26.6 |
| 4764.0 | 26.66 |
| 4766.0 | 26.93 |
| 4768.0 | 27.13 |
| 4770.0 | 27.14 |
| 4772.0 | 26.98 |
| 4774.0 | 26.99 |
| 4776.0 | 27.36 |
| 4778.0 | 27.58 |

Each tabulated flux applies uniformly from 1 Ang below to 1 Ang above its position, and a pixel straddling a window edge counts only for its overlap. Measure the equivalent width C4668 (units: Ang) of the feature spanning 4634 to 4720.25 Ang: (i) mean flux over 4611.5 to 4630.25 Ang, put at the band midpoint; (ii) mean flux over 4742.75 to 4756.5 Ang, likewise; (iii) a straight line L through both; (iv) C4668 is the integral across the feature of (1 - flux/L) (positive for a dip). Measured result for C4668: 7.40 Ang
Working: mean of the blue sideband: 28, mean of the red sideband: 28.3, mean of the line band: 25.7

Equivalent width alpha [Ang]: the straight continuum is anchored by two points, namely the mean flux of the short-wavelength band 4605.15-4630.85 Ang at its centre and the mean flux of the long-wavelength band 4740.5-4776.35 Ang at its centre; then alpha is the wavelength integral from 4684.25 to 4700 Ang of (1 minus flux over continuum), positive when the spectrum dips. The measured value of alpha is 0.8 Ang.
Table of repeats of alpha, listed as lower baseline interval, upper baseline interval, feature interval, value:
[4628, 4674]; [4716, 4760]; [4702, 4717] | 0.8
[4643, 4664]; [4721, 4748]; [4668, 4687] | 0.9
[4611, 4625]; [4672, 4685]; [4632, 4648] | 0.8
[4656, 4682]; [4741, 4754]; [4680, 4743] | 1.1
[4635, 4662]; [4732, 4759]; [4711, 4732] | 0.3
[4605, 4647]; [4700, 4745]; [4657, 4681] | 1.3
